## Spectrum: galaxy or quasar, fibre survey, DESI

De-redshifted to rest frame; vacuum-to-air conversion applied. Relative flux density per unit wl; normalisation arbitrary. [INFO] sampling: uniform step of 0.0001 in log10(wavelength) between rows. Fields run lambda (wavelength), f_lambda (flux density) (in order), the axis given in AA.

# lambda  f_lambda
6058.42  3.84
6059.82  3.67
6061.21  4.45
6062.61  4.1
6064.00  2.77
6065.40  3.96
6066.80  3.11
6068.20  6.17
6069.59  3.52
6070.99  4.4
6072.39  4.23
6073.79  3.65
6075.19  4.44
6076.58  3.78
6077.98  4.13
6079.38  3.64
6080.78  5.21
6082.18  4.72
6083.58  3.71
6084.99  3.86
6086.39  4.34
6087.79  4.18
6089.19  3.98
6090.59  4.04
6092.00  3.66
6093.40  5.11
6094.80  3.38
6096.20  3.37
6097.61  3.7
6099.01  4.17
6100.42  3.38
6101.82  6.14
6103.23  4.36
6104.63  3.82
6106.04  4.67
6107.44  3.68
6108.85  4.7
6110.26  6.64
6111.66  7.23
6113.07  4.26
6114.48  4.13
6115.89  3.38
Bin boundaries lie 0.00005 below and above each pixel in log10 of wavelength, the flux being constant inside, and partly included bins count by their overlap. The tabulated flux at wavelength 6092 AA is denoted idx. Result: 3.66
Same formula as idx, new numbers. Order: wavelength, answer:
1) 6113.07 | 4.26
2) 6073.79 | 3.65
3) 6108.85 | 4.7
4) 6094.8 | 3.38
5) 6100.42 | 3.38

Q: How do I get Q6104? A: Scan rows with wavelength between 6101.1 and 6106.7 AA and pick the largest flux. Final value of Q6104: 6.14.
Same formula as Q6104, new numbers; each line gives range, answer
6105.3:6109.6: 4.7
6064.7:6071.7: 6.17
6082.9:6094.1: 5.11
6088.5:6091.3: 4.04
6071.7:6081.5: 5.21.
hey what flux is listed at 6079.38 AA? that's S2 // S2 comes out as 3.64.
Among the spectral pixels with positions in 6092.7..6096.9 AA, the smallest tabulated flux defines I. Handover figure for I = 3.37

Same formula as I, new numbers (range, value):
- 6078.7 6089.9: 3.64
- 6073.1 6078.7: 3.65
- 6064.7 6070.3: 3.11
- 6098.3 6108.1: 3.38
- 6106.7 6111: 3.68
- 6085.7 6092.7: 3.66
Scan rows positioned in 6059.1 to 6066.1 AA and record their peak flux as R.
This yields 4.45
